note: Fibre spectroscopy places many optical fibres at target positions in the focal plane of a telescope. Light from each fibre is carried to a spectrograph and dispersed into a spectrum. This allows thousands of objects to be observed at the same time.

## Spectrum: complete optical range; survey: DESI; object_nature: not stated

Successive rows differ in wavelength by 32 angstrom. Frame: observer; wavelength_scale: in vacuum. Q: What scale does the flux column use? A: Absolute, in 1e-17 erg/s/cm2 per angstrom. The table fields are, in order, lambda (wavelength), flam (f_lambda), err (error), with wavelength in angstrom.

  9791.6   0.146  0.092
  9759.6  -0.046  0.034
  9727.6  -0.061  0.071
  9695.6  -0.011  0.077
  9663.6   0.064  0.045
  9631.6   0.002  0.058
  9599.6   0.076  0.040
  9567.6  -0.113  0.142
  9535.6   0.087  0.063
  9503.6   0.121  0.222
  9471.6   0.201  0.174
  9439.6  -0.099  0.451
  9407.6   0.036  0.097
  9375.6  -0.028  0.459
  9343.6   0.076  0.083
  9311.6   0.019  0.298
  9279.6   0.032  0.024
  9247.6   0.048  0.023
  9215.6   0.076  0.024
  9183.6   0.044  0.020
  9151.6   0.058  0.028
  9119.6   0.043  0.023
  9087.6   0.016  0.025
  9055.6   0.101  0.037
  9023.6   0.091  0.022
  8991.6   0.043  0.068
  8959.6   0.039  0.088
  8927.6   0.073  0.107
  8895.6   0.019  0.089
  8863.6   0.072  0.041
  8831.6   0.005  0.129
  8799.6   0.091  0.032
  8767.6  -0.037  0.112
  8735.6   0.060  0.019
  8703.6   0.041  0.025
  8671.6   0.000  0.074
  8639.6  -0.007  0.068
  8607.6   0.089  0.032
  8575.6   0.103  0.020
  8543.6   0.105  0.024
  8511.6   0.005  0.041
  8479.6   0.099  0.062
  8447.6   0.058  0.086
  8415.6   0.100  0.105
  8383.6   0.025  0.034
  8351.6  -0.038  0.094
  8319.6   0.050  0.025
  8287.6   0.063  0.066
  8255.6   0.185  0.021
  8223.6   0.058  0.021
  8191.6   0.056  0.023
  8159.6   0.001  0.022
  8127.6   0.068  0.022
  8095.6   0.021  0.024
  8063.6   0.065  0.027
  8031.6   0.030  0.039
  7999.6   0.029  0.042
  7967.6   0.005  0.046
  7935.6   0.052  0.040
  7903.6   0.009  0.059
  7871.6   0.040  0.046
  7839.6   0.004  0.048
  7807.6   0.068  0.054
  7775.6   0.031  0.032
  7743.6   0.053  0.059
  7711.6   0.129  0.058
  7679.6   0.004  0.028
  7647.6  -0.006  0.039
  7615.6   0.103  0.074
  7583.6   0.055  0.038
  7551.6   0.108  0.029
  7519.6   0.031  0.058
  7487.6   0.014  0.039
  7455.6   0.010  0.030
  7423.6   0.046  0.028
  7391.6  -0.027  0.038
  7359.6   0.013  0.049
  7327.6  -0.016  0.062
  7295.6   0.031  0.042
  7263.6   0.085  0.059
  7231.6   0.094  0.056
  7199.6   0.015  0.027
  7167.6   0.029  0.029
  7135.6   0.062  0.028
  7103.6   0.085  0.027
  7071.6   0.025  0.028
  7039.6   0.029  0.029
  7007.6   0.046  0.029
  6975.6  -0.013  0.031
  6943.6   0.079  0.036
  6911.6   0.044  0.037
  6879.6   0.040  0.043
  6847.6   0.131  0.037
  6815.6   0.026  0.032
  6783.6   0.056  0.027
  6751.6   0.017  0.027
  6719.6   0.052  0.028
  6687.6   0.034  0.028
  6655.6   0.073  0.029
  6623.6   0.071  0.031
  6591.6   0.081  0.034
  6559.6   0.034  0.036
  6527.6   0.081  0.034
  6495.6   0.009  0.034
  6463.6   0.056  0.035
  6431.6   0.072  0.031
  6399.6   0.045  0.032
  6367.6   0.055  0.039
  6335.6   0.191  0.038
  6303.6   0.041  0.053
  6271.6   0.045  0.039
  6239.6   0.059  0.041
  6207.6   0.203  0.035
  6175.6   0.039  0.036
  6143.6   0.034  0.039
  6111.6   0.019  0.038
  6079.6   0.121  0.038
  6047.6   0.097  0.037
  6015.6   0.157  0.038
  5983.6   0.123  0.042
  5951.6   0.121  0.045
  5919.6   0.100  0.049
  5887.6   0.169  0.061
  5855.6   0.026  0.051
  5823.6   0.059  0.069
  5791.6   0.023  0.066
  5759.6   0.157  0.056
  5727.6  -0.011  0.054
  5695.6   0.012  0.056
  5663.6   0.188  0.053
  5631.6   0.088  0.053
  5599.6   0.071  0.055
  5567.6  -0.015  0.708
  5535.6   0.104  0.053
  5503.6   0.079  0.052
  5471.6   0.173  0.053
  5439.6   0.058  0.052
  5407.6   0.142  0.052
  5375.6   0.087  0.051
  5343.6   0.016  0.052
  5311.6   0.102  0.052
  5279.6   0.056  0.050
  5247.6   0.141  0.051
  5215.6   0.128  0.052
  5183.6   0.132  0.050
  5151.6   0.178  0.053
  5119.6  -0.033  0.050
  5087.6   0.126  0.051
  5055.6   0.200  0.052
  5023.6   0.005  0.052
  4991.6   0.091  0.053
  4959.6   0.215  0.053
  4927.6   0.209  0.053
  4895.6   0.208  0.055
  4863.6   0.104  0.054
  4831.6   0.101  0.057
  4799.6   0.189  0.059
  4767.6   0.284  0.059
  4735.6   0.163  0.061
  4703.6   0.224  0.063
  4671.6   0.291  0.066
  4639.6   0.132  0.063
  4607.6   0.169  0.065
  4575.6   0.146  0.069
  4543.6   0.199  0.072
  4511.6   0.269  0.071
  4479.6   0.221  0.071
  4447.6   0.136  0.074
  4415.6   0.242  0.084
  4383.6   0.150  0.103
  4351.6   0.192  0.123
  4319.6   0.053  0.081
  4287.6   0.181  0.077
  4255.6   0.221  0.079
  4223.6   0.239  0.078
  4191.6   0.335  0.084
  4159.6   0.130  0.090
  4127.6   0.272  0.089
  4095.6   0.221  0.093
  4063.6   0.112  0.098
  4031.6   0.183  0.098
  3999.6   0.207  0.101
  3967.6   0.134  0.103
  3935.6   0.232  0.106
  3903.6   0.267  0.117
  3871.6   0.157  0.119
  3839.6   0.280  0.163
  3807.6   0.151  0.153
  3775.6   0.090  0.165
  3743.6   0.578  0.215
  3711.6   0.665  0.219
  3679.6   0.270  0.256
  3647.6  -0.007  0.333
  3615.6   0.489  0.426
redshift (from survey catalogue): 1.218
